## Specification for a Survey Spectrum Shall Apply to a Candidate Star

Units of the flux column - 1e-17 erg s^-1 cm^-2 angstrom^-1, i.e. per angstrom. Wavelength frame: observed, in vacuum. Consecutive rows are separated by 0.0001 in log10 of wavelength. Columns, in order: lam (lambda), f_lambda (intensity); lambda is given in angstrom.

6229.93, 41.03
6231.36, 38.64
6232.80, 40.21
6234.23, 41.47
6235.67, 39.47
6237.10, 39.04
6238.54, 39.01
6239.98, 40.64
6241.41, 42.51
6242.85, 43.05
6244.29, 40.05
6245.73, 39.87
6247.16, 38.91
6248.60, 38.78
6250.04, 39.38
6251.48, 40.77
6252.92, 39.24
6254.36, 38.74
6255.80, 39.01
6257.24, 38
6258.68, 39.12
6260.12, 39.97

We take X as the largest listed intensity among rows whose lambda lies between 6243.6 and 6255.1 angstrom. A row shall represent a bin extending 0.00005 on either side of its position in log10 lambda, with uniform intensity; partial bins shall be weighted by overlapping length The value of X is 40.77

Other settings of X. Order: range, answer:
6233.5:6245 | 43.05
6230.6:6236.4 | 41.47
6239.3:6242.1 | 42.51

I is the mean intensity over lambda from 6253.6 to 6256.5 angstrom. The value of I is 38.9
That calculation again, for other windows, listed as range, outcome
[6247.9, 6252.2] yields 39.6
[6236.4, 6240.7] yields 39.6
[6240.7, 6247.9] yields 40.9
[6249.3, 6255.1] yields 39.5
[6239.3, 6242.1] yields 41.7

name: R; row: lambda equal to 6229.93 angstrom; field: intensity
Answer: 41.03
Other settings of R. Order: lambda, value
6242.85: 43.05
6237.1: 39.04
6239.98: 40.64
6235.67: 39.47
